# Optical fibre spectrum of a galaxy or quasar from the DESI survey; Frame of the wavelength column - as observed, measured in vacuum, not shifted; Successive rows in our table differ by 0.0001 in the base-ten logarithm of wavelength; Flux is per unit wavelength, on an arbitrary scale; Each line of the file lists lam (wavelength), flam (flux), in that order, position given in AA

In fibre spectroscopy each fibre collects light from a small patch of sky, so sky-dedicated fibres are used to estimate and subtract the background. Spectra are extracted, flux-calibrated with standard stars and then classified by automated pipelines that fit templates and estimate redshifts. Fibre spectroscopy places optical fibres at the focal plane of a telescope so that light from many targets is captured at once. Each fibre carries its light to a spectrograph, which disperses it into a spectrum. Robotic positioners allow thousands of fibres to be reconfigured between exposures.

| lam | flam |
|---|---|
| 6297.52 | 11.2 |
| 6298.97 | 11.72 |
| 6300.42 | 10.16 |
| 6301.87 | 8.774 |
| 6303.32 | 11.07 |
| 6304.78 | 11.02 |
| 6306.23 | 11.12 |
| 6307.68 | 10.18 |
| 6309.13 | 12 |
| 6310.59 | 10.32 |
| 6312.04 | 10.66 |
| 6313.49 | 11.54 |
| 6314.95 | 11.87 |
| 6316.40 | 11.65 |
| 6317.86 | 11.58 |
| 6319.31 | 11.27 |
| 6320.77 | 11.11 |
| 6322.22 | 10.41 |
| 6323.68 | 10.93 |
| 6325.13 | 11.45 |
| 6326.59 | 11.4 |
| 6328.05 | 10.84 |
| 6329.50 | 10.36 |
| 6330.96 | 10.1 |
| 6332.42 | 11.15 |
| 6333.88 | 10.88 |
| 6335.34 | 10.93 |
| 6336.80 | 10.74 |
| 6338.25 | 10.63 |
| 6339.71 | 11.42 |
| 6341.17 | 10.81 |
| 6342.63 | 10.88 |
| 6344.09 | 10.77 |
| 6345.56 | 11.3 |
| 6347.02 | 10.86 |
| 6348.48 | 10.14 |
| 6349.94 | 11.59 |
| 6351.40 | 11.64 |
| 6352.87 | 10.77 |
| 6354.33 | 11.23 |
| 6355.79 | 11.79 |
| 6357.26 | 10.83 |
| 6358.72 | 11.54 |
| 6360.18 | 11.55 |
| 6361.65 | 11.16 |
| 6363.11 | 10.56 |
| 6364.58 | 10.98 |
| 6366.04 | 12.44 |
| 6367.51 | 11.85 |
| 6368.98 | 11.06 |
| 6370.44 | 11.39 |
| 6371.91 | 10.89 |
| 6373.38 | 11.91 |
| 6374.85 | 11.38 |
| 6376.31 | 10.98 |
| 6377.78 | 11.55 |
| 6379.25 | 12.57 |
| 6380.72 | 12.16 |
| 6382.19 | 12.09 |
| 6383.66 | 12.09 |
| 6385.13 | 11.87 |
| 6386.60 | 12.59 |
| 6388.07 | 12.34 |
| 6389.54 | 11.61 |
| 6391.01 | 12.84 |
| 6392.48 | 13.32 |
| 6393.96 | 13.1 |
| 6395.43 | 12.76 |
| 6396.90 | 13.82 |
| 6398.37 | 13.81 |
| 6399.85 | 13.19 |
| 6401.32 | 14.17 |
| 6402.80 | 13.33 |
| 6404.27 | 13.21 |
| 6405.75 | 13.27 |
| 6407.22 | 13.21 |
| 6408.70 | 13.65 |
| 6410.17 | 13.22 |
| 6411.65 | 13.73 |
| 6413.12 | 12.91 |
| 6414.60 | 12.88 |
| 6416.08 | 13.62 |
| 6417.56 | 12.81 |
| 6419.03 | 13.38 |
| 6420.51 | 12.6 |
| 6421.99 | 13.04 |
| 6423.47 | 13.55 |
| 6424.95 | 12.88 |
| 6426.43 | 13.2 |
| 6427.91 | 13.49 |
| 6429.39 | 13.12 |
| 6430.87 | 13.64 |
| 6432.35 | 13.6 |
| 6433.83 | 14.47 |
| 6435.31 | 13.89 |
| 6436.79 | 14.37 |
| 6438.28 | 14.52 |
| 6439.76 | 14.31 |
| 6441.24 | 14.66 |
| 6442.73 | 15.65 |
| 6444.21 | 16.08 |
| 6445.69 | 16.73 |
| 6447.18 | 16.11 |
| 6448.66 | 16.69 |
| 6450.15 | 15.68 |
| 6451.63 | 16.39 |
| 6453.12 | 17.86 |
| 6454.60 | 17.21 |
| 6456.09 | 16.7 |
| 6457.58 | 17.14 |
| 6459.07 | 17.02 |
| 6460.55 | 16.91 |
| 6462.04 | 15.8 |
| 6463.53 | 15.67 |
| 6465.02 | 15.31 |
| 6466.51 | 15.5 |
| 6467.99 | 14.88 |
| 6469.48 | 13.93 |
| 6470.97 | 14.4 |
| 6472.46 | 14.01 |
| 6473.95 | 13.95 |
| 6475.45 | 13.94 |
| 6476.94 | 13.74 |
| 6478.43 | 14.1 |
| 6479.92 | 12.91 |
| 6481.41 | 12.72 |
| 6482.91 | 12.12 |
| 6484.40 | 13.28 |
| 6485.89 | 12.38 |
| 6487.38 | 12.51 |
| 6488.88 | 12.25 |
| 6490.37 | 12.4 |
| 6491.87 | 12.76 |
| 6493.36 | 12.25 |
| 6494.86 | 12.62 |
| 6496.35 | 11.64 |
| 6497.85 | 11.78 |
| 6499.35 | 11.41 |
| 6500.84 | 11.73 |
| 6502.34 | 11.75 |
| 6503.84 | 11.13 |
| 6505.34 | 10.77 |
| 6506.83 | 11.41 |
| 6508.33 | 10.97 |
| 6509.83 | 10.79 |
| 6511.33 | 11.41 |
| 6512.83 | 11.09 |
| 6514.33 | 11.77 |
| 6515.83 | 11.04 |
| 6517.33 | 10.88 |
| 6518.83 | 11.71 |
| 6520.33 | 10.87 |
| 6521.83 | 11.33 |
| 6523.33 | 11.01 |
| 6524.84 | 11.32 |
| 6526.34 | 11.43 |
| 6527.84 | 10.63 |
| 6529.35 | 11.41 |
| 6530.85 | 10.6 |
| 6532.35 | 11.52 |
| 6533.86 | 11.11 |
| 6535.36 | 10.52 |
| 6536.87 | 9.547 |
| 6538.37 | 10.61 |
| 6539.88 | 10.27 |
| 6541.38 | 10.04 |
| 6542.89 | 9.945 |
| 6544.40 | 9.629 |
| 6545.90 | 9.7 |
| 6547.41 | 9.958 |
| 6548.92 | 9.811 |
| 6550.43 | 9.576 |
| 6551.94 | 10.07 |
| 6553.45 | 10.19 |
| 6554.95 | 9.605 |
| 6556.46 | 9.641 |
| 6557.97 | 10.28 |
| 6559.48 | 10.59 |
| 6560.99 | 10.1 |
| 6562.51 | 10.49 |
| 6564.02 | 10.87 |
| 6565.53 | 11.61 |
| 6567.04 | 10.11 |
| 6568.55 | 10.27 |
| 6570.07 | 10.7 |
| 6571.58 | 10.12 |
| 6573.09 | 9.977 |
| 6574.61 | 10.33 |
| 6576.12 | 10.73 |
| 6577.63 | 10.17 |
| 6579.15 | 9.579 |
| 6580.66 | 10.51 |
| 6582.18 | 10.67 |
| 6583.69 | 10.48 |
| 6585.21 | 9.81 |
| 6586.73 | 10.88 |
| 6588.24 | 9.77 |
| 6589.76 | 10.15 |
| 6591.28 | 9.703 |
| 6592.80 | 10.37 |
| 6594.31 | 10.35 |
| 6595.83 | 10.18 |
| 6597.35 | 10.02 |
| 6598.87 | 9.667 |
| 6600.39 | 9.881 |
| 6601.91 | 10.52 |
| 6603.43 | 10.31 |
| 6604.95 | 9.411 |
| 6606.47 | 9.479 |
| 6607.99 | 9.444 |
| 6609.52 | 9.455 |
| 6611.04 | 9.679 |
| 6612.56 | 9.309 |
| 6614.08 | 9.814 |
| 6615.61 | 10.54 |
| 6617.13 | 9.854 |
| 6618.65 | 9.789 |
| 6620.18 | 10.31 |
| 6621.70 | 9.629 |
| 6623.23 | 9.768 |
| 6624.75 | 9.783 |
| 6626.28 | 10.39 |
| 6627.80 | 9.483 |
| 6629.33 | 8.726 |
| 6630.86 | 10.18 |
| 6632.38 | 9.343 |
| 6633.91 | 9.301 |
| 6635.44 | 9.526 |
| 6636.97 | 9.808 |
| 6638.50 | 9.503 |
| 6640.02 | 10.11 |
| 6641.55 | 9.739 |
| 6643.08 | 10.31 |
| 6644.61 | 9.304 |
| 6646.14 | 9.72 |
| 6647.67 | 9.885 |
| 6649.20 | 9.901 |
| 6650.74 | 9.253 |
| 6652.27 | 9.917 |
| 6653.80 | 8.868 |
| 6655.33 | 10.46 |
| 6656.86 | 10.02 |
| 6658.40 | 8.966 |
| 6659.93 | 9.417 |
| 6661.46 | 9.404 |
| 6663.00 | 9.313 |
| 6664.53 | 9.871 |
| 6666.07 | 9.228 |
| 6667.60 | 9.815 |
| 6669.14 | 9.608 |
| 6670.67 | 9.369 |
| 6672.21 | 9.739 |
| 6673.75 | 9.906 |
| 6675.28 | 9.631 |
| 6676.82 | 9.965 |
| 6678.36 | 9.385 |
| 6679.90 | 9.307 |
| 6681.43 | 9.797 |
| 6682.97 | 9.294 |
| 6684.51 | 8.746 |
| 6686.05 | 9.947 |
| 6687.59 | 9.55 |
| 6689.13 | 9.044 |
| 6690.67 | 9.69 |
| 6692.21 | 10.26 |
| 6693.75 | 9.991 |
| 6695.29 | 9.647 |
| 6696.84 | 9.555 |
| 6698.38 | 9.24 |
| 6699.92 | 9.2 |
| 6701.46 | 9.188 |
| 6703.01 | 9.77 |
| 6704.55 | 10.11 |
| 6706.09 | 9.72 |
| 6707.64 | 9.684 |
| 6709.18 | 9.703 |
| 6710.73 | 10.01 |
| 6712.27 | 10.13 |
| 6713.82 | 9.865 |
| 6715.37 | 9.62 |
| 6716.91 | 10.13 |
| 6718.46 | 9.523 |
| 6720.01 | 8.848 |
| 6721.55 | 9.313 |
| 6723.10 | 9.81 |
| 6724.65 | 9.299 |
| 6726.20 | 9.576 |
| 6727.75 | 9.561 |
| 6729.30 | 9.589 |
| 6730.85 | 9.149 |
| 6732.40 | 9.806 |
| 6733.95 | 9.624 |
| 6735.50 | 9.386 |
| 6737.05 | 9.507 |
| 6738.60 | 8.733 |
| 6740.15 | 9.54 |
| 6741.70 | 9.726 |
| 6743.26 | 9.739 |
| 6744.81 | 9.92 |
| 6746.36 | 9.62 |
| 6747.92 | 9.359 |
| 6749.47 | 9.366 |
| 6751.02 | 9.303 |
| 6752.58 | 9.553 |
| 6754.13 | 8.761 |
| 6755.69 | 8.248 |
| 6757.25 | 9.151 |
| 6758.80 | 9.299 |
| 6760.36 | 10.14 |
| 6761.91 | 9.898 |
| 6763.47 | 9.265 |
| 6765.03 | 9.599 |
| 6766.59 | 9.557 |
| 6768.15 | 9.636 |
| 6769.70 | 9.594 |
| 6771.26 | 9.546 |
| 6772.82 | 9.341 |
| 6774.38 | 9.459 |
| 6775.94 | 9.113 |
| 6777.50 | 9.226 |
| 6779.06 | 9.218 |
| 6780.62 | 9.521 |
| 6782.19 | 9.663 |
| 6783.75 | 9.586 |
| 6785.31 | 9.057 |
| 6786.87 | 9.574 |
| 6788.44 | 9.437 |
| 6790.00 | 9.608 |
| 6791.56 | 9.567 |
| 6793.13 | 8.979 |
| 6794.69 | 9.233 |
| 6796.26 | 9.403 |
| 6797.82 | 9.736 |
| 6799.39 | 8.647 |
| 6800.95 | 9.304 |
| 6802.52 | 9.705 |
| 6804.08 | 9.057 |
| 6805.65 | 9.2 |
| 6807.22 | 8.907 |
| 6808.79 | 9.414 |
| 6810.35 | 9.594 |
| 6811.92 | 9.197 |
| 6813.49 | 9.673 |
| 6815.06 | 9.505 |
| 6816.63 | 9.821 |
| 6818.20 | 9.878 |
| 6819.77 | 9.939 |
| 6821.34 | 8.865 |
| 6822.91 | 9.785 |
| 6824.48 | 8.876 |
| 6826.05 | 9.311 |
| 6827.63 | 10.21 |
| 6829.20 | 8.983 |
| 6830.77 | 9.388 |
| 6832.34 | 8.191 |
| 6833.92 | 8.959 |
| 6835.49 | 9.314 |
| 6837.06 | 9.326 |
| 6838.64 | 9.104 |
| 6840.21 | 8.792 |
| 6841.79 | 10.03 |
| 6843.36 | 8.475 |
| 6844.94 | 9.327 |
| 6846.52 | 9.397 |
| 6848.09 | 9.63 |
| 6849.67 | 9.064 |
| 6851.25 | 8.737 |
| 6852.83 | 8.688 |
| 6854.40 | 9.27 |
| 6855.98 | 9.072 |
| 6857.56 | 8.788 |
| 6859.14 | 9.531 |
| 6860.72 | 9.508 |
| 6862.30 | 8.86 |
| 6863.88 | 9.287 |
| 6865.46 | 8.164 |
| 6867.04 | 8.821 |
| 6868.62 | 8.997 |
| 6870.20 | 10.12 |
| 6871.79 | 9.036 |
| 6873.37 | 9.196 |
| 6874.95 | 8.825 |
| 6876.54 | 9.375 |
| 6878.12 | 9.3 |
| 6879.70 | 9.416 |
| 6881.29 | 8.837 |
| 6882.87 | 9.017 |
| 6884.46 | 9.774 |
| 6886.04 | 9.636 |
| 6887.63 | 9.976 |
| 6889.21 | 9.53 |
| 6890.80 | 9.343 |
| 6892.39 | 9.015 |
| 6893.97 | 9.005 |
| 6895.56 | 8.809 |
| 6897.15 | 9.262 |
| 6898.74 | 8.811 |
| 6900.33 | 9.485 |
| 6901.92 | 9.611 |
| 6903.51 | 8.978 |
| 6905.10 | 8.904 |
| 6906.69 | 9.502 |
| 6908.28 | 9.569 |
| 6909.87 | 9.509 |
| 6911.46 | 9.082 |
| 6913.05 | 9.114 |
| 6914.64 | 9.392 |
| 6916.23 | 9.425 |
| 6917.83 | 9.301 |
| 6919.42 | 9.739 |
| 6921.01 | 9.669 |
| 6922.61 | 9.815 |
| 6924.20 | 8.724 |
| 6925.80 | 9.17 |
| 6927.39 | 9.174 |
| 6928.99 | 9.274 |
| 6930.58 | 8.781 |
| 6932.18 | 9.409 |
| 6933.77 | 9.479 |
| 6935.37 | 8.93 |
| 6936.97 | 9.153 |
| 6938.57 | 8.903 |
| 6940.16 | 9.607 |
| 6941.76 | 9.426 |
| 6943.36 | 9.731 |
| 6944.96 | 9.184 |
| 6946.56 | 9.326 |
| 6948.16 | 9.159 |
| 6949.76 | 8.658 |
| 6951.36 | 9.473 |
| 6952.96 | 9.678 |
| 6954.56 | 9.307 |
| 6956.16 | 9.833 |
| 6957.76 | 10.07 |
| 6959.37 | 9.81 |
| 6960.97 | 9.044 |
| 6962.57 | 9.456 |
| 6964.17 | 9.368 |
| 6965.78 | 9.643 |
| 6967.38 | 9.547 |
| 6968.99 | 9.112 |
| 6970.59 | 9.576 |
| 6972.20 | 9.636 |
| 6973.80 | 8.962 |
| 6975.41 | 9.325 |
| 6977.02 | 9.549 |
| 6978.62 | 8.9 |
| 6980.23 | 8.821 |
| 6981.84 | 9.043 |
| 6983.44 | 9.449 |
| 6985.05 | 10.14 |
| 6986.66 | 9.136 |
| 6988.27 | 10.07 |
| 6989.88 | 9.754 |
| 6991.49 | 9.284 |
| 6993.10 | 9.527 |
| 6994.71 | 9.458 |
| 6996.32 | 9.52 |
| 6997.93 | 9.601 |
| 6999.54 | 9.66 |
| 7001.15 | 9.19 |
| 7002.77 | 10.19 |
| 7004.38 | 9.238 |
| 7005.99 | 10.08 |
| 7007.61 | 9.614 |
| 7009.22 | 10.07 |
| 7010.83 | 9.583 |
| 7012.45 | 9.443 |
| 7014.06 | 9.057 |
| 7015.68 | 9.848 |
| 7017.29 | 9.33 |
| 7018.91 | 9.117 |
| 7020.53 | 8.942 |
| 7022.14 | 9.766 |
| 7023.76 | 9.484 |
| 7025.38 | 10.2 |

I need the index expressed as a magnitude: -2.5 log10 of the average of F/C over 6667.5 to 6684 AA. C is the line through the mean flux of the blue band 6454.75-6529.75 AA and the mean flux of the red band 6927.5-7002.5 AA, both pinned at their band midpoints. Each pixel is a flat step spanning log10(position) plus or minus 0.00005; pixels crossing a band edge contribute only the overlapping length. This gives 0.20 mag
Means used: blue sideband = 12.8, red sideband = 9.39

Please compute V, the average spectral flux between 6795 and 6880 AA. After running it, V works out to 9.24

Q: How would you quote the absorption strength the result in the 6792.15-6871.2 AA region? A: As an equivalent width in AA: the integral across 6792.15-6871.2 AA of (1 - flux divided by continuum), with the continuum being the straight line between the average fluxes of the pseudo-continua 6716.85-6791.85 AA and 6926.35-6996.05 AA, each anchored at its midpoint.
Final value 1.5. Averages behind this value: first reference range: 9.44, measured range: 9.24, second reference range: 9.38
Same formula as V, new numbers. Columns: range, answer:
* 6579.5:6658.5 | 9.86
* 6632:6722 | 9.62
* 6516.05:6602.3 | 10.4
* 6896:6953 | 9.28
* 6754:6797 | 9.39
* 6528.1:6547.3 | 10.4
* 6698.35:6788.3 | 9.5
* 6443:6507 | 14.1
